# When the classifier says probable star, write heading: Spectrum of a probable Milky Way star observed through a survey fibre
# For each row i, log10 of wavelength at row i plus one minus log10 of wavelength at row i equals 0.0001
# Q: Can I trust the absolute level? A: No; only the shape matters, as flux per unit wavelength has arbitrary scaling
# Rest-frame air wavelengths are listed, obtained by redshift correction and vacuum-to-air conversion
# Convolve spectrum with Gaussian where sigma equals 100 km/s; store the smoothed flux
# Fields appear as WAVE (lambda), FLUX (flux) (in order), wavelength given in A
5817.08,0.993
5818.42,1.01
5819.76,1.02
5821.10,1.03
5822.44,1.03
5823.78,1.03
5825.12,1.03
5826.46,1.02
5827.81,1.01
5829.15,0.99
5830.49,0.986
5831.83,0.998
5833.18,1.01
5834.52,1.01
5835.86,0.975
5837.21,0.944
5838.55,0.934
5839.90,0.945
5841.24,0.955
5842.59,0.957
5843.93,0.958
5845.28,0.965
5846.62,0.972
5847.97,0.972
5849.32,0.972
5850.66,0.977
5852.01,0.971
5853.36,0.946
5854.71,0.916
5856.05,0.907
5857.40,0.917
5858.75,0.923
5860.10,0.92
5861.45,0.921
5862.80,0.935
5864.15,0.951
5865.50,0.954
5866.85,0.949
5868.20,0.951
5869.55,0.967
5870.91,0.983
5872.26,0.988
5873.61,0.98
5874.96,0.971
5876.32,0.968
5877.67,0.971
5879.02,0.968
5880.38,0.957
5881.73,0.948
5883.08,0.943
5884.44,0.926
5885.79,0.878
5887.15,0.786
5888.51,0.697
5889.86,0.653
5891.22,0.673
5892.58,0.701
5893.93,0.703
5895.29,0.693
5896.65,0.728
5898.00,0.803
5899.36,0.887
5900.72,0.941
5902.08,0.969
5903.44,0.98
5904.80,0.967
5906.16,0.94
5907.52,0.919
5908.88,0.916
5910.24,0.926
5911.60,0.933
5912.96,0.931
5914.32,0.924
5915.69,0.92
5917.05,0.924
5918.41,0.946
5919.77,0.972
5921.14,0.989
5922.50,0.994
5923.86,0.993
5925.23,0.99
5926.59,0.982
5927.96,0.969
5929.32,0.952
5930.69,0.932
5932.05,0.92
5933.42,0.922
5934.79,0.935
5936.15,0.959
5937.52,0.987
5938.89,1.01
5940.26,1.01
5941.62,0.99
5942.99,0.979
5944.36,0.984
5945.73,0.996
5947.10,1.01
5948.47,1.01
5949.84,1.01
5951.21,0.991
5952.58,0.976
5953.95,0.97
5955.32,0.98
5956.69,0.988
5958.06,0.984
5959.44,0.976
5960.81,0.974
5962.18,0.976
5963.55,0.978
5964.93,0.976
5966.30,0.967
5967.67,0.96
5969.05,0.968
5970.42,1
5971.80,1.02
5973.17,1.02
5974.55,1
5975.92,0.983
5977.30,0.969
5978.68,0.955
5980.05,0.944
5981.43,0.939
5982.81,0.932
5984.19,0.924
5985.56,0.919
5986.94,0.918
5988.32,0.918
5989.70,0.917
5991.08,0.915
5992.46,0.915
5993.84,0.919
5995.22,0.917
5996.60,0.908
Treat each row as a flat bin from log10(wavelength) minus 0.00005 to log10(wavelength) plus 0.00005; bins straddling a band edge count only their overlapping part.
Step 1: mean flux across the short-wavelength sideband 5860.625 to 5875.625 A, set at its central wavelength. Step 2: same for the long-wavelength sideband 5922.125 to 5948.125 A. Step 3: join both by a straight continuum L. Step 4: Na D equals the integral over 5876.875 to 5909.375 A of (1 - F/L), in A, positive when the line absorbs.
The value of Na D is 3.7 A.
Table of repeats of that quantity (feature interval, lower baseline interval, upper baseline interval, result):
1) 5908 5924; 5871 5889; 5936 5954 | 0.3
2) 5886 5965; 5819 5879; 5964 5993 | 2.9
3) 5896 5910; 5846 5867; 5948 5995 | 0.7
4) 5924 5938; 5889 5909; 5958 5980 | -0.9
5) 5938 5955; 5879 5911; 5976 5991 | -1.8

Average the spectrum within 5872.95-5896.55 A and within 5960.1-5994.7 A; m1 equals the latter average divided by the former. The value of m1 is 1.1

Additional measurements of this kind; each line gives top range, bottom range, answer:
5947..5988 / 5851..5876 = 1.03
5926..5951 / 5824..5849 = 1.00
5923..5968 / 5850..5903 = 1.09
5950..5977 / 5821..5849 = 1.00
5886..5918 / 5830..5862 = 0.89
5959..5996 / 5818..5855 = 0.97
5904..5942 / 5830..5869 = 1.00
